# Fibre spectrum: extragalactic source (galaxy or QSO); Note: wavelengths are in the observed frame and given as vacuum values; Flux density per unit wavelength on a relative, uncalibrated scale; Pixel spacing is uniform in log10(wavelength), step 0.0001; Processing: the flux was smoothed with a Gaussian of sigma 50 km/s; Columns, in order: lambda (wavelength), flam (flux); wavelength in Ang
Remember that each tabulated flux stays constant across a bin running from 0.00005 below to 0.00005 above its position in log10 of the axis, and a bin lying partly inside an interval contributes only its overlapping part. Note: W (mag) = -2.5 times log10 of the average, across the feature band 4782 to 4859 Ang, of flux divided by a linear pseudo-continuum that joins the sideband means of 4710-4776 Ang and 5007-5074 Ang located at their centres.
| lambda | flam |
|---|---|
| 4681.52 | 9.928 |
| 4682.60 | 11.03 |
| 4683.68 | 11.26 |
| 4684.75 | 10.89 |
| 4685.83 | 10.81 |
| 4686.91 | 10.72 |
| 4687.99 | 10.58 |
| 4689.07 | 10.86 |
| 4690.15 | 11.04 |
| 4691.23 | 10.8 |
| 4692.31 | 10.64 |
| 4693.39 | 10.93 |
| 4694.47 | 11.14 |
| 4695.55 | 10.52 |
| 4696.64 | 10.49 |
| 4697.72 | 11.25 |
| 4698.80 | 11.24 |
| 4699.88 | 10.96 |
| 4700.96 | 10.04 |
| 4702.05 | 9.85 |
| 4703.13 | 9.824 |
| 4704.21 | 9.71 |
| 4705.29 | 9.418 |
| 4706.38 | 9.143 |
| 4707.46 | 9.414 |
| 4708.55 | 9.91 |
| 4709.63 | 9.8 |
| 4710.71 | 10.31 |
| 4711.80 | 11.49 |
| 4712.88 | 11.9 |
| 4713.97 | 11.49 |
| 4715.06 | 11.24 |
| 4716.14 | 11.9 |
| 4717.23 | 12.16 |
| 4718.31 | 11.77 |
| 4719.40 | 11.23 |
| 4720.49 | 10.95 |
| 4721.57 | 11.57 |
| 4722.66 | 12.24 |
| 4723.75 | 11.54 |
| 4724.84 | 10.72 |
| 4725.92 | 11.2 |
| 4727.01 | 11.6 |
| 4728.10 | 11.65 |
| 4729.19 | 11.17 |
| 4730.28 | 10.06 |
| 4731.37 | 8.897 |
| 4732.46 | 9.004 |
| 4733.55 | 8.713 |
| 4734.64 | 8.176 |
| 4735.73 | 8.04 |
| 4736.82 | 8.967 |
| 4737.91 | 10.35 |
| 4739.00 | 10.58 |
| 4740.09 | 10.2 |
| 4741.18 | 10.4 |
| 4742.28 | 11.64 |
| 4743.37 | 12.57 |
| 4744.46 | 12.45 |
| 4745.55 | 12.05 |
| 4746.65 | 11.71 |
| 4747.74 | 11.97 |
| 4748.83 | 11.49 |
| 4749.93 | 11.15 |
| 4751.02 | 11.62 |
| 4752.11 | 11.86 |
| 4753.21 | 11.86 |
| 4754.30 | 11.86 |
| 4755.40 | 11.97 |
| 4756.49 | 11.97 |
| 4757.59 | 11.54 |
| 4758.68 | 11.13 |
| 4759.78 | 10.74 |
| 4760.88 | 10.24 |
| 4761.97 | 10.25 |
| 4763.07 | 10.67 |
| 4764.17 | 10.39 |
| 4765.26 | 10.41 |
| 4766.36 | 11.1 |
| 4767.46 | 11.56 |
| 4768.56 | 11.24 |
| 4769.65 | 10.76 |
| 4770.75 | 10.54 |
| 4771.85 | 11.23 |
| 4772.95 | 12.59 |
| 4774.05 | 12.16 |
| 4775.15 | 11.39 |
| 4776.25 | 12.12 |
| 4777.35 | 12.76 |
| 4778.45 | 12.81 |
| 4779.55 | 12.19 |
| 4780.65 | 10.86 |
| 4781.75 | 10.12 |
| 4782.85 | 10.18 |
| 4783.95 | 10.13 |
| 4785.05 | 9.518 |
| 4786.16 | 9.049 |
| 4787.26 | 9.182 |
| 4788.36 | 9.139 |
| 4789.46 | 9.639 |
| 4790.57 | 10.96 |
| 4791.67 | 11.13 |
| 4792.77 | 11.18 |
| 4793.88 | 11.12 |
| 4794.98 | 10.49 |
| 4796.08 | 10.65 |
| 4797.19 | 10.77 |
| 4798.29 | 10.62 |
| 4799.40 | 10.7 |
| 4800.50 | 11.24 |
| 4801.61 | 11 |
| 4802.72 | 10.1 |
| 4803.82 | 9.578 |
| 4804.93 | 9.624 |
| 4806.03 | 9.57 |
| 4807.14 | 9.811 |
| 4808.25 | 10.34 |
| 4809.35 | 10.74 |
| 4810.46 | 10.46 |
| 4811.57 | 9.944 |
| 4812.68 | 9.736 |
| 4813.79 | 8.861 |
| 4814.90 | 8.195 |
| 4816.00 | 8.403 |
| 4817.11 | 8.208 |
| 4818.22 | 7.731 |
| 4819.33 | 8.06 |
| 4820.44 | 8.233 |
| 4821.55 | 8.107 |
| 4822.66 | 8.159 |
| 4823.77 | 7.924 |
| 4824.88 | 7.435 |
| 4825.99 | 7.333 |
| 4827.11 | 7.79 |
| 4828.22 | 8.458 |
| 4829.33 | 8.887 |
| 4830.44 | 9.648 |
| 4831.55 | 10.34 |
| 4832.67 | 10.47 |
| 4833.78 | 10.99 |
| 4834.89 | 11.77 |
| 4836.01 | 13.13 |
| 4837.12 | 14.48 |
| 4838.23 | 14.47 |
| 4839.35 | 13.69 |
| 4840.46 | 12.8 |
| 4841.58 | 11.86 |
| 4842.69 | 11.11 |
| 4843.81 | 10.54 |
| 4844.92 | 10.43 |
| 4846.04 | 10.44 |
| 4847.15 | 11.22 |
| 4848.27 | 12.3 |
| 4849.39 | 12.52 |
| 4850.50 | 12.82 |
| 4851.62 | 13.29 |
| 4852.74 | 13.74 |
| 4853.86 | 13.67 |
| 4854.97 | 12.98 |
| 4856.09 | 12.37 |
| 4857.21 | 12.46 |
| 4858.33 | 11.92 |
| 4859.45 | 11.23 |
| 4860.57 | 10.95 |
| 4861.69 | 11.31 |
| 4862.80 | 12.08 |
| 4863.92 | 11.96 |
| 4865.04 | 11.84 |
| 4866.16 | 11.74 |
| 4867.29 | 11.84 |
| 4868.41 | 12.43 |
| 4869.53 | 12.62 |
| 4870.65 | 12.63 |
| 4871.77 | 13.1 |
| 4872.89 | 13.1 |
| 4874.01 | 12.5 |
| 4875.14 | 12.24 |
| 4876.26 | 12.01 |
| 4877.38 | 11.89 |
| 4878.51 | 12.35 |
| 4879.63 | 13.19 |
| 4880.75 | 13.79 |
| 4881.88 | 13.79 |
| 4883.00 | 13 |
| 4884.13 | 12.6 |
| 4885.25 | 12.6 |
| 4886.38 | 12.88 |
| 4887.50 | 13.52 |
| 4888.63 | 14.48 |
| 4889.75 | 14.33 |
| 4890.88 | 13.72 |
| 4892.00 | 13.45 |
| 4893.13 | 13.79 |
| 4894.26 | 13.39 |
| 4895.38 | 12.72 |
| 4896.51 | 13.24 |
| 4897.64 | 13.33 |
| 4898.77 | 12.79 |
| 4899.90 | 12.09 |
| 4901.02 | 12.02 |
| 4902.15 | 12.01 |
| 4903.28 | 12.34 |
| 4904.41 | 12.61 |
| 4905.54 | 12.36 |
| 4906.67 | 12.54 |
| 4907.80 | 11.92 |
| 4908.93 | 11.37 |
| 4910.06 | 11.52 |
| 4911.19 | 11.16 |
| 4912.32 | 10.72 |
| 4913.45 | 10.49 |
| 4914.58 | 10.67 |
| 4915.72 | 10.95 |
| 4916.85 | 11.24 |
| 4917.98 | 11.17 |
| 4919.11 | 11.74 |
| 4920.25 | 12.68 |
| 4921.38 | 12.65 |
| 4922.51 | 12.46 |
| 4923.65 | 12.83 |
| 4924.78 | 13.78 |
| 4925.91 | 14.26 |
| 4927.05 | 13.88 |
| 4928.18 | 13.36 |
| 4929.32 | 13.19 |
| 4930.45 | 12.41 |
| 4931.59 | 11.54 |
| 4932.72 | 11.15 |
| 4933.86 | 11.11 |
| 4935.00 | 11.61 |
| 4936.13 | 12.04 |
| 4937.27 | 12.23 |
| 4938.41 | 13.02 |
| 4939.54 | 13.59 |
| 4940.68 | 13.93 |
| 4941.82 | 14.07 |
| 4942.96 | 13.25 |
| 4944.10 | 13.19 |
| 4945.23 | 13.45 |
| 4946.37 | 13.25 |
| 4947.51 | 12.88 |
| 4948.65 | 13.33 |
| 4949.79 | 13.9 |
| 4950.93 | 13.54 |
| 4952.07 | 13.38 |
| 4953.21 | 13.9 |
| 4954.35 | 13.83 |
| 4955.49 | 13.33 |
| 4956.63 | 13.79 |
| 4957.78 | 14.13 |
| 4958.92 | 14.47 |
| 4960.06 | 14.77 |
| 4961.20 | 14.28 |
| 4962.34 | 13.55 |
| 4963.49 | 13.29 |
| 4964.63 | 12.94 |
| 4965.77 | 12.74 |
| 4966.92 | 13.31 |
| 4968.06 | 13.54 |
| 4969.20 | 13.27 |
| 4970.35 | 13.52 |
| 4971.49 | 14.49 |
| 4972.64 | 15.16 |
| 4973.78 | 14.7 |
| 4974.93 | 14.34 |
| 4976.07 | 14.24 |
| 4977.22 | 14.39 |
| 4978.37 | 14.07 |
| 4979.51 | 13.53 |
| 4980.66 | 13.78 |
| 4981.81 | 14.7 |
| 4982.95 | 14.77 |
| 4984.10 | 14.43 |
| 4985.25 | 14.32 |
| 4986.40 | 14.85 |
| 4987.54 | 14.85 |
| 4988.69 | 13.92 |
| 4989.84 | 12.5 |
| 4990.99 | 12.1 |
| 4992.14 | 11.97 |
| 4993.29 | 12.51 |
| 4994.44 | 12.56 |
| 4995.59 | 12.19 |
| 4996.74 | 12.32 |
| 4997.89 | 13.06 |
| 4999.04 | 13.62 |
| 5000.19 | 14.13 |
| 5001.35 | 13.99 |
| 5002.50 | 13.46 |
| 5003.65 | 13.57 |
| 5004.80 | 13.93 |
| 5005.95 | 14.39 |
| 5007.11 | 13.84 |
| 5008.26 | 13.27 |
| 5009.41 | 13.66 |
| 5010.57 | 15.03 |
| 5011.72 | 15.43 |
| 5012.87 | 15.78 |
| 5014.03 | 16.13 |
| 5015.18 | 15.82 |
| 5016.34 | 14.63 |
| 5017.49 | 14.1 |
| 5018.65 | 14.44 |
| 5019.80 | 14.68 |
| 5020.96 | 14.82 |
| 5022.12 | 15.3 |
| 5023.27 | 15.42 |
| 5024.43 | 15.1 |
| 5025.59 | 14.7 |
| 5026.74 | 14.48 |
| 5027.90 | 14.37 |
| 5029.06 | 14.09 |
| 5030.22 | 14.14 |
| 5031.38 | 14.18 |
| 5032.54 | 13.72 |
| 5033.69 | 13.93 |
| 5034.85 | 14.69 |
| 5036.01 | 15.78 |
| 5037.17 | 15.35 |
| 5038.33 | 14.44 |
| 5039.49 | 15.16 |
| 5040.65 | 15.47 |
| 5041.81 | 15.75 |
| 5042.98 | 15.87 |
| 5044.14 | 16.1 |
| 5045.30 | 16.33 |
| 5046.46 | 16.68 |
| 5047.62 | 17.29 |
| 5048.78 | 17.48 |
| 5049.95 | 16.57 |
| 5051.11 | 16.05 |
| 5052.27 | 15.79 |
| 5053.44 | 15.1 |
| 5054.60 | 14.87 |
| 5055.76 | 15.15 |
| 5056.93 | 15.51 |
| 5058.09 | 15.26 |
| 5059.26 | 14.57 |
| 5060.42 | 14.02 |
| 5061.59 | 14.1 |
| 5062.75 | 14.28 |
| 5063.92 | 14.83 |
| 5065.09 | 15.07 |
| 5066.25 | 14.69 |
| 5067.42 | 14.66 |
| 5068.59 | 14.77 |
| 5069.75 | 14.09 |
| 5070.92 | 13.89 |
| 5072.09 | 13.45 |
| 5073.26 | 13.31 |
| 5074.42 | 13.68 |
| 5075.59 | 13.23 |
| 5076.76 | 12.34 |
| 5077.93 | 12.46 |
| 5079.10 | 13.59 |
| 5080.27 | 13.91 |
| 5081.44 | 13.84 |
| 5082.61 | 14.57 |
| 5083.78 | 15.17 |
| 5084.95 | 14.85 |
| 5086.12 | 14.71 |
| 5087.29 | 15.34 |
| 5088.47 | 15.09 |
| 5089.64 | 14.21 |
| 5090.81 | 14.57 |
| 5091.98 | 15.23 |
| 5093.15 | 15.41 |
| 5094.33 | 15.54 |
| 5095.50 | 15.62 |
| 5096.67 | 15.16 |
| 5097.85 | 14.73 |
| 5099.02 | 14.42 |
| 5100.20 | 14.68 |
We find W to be 0.15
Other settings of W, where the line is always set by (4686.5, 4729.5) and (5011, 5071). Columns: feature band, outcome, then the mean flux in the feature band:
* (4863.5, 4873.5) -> 0.05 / 12.4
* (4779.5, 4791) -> 0.19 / 9.99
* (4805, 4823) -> 0.32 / 9.06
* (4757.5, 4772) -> 0.07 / 10.8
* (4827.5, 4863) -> 0.07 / 11.8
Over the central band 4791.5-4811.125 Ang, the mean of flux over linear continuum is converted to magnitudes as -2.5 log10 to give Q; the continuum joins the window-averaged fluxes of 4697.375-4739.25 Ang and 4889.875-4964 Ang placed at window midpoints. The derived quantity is 0.091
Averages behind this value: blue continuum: 10.5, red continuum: 12.8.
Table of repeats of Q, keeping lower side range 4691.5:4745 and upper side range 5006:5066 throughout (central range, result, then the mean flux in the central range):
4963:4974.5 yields 0.032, 13.7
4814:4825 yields 0.430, 8.1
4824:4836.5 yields 0.261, 9.59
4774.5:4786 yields 0.033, 11.1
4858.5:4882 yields 0.041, 12.3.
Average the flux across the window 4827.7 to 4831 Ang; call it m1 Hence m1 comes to 9.02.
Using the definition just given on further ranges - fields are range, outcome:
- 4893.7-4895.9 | 13.1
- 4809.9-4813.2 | 10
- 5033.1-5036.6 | 14.8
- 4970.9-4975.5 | 14.7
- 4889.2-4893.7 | 13.8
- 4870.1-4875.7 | 12.7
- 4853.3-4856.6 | 13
